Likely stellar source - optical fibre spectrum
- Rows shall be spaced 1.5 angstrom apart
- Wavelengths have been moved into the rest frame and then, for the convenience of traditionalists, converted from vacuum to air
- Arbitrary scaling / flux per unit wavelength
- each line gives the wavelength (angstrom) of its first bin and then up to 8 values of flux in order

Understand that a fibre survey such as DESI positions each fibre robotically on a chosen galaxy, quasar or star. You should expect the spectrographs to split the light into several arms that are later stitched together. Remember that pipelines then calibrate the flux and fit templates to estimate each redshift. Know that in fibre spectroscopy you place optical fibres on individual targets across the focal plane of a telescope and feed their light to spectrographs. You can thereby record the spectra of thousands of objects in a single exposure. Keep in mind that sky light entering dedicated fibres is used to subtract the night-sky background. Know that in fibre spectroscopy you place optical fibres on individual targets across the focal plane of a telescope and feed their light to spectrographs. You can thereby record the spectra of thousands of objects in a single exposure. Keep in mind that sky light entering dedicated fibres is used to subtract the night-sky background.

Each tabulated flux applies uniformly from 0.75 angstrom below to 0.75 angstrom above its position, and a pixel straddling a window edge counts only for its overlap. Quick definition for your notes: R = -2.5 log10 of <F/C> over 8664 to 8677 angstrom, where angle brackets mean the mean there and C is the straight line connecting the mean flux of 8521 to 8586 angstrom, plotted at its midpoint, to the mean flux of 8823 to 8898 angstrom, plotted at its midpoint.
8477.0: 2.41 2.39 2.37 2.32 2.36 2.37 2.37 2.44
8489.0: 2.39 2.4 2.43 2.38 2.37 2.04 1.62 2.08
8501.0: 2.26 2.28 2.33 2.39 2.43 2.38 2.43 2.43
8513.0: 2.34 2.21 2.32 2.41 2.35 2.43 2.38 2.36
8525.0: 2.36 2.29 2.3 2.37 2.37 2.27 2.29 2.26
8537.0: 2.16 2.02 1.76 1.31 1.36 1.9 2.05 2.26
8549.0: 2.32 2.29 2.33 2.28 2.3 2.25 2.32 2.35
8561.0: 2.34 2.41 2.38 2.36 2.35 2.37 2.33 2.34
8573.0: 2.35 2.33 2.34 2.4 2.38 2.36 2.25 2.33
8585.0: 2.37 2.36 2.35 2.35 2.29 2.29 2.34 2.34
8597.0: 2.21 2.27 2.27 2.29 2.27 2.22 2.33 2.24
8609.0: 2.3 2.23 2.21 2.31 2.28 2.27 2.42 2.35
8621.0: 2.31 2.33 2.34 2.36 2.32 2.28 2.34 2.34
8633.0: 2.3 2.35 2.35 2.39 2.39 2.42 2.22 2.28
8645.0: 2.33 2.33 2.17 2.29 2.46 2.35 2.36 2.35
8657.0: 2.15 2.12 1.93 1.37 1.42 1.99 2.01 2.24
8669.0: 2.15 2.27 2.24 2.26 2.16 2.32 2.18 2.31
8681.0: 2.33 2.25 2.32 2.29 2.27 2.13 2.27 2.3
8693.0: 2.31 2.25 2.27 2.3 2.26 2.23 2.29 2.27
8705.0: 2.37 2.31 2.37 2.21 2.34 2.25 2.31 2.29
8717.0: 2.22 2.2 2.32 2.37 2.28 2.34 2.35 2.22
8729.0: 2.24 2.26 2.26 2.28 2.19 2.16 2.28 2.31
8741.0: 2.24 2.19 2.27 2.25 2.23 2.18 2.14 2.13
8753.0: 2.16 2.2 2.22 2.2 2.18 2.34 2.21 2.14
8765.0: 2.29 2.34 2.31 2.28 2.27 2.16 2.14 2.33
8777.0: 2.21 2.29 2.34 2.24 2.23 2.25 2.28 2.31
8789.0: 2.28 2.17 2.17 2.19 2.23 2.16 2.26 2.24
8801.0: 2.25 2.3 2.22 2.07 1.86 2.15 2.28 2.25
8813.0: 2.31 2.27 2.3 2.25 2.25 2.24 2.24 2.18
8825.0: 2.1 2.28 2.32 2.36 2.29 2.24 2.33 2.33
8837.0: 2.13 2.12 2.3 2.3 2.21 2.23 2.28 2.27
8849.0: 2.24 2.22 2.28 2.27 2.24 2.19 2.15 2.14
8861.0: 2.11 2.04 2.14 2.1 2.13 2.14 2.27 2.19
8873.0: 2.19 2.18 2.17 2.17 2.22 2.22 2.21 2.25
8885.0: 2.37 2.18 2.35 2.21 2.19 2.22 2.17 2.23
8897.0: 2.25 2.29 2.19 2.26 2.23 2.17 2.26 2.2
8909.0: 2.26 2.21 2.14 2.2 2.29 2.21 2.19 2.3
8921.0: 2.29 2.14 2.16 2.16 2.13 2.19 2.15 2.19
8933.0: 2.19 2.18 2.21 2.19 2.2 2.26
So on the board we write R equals 0.03 mag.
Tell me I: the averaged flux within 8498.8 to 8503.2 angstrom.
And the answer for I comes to 2.21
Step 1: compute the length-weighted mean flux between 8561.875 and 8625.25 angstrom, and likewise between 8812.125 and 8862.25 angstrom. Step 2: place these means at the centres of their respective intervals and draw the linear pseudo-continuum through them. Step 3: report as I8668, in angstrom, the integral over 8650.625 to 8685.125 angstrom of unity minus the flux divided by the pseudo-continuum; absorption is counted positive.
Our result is 2.15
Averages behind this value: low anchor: 2.32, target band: 2.15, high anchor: 2.24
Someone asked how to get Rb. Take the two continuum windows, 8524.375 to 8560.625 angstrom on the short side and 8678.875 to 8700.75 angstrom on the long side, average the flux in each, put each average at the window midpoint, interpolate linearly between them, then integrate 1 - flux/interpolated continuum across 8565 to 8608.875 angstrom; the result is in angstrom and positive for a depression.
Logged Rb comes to -2.5 angstrom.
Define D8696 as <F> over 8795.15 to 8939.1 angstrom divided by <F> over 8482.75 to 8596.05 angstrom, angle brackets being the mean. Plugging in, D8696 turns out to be 0.97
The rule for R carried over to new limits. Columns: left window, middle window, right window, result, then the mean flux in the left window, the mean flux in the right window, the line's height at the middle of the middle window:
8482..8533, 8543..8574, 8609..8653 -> 0.024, 2.32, 2.32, 2.32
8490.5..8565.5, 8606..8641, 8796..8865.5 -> -0.043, 2.24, 2.22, 2.23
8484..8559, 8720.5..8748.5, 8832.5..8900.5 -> -0.018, 2.24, 2.21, 2.22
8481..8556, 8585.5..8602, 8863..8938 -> -0.034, 2.24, 2.21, 2.24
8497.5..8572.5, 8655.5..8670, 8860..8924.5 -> 0.141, 2.24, 2.21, 2.23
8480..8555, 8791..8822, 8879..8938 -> 0.005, 2.24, 2.22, 2.22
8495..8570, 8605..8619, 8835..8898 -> -0.028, 2.24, 2.21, 2.23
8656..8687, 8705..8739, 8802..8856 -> -0.059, 2.12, 2.24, 2.16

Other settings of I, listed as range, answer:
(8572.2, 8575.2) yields 2.34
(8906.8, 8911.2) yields 2.22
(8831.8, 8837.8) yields 2.26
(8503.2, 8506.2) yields 2.36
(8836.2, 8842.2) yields 2.21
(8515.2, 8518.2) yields 2.36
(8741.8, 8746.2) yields 2.24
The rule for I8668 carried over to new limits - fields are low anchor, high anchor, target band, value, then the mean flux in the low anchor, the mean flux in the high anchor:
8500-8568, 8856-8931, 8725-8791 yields -0.62 angstrom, 2.25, 2.2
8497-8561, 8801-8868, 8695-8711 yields -0.52 angstrom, 2.22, 2.22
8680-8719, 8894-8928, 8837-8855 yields -0.06 angstrom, 2.28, 2.22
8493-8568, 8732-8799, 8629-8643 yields -0.67 angstrom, 2.24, 2.23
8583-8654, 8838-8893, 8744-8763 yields 0.43 angstrom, 2.31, 2.21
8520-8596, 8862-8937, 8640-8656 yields -0.55 angstrom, 2.26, 2.2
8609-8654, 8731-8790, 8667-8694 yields 0.41 angstrom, 2.32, 2.24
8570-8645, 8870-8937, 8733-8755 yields 0.54 angstrom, 2.32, 2.21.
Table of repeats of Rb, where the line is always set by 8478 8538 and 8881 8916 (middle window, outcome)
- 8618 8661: -0.2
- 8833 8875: 0.7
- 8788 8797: 0.2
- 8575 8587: -0.2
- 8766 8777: 0.0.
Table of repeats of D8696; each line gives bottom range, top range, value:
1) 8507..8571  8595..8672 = 1.00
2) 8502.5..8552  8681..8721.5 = 1.02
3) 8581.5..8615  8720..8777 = 0.98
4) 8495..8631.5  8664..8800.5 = 0.99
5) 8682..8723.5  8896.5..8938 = 0.97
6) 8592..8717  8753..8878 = 0.99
